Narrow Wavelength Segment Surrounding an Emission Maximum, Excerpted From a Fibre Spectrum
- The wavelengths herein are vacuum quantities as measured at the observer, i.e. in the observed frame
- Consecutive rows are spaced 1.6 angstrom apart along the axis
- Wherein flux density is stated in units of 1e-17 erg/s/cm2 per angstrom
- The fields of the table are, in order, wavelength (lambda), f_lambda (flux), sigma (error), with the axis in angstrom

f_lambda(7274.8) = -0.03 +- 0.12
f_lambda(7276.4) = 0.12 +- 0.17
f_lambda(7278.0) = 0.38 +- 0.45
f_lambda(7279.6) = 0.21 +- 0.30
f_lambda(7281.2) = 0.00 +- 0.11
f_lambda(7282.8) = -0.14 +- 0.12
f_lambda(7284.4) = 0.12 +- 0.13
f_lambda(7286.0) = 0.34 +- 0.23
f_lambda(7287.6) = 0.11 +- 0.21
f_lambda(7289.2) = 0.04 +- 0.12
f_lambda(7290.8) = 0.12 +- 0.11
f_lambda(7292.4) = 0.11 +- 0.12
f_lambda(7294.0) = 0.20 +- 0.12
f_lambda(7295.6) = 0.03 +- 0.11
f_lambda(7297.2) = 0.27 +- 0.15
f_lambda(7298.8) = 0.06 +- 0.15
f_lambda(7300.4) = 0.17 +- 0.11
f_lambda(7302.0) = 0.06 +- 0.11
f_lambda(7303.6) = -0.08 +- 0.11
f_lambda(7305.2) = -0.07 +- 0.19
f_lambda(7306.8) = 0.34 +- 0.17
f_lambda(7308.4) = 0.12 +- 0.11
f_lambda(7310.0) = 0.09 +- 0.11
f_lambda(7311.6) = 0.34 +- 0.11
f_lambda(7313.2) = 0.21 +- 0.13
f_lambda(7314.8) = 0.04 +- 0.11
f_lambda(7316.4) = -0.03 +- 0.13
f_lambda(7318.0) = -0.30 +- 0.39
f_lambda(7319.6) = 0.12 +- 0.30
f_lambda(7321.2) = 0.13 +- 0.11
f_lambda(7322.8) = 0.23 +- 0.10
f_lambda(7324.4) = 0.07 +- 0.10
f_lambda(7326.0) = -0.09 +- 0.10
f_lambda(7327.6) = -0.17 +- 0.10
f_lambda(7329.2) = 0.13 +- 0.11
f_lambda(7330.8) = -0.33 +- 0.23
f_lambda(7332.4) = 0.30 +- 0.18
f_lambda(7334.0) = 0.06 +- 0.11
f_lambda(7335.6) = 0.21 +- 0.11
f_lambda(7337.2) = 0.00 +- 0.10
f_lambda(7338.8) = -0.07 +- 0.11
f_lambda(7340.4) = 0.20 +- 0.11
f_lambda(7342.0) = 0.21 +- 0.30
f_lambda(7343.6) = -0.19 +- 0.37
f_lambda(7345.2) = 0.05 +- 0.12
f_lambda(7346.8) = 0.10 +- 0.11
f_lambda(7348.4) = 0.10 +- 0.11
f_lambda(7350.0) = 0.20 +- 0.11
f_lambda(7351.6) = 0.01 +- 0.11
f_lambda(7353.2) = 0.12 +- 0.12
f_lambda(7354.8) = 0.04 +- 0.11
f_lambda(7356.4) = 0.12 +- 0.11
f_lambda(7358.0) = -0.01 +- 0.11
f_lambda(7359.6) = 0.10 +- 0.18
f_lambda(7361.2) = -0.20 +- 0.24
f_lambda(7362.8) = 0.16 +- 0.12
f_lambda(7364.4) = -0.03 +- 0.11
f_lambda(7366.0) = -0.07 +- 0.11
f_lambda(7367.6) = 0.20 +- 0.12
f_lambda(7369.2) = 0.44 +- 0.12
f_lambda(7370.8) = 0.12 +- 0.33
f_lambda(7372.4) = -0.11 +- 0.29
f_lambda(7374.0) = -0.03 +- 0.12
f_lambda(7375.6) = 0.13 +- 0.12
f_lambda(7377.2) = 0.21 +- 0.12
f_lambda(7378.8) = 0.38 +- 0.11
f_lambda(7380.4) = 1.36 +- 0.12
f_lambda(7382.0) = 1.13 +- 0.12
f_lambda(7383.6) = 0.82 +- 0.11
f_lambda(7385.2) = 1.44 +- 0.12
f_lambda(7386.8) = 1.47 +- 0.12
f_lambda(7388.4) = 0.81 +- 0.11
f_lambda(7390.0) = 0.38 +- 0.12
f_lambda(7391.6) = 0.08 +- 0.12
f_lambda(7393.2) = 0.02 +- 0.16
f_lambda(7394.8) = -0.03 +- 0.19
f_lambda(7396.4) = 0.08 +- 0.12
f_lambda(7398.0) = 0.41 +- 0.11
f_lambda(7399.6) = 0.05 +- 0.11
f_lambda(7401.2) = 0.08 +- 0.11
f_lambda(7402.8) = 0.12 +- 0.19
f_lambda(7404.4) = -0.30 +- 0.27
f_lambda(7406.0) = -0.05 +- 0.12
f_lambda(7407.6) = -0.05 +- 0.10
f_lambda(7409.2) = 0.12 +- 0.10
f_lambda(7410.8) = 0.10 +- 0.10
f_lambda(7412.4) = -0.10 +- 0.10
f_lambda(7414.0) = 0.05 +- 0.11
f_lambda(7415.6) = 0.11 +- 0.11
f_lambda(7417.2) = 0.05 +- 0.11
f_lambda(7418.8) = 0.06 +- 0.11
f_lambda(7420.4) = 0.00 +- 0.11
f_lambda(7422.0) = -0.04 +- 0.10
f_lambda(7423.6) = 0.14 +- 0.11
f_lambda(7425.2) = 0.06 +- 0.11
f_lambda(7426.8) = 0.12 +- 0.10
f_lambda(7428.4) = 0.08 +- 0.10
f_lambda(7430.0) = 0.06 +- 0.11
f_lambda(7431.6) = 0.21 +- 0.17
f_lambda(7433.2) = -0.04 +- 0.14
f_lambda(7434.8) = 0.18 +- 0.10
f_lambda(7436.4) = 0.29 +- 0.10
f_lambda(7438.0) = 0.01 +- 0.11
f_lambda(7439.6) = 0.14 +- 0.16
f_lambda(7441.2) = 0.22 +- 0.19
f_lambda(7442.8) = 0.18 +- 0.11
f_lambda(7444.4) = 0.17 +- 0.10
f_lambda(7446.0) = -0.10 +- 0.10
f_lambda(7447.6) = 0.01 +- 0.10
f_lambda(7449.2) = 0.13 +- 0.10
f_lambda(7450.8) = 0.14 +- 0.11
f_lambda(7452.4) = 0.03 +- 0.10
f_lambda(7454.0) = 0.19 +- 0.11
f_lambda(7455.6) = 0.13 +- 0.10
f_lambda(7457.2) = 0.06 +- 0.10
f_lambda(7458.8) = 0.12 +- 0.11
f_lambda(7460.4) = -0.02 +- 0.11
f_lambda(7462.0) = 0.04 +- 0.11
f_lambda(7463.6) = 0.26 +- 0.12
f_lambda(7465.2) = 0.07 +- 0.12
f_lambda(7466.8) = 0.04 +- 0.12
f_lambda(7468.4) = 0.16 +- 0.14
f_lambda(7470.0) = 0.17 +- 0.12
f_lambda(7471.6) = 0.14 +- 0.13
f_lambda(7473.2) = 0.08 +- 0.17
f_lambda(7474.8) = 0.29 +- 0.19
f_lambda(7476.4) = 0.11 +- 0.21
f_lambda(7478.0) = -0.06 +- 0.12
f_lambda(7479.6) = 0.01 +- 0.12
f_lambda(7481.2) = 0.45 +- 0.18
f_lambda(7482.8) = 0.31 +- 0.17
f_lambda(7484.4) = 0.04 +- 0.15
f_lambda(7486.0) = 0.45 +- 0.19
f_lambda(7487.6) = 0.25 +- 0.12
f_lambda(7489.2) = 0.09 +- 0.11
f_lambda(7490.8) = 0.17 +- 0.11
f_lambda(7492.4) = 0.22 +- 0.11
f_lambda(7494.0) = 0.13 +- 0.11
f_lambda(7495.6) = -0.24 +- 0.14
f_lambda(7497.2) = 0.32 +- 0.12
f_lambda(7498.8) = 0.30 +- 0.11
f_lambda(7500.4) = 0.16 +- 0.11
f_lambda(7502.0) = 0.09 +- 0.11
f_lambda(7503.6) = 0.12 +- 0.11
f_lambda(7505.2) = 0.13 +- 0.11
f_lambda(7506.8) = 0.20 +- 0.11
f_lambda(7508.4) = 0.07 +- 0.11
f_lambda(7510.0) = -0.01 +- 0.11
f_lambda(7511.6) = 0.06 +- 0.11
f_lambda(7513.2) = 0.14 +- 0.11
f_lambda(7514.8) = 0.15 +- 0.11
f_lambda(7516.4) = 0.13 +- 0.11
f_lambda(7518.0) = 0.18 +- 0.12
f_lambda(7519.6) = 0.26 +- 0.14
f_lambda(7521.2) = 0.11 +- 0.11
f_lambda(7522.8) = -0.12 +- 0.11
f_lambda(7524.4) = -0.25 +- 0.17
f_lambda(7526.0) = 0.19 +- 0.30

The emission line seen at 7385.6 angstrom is [O II]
